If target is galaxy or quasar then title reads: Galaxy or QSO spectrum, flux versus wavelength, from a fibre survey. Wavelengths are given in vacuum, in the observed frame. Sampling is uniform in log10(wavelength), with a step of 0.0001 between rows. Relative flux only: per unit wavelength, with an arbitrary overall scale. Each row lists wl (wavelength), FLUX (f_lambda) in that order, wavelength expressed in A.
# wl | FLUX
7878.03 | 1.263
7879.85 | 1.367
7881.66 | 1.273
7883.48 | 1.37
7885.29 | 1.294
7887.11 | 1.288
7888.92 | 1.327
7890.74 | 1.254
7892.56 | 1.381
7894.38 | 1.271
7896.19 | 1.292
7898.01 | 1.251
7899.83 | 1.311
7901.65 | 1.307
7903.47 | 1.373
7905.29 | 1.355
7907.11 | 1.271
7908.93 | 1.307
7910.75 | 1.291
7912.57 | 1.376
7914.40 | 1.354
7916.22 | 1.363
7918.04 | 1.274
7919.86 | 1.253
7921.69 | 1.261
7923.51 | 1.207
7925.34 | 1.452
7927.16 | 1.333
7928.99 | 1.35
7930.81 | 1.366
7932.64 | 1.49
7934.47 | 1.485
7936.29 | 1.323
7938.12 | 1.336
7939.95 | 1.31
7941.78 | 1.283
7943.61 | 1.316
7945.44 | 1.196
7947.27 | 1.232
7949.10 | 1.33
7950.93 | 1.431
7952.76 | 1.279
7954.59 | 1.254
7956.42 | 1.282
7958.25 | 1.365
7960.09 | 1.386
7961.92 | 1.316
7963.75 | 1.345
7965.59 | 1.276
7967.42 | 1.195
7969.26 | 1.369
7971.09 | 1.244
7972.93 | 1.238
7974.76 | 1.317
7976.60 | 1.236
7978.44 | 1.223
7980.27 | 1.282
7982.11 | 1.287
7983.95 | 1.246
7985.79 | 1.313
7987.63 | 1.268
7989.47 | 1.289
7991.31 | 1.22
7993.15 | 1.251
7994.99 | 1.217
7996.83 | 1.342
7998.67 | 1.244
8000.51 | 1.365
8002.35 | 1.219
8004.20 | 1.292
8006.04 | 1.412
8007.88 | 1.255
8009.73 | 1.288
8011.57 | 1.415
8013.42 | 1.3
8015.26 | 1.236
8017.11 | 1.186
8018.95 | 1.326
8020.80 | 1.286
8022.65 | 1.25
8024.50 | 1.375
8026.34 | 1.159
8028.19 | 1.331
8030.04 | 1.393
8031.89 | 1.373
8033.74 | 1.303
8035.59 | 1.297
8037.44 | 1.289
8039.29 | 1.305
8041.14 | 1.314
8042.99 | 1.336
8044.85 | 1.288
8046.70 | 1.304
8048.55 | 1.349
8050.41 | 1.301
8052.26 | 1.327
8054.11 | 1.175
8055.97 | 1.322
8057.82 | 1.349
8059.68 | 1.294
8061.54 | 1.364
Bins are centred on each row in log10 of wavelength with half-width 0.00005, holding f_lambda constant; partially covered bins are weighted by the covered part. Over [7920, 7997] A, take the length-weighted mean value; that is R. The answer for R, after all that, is 1.3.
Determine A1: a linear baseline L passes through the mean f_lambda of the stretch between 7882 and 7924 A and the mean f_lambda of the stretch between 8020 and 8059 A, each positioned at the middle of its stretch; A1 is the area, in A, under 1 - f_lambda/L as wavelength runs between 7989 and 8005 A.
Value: 0.4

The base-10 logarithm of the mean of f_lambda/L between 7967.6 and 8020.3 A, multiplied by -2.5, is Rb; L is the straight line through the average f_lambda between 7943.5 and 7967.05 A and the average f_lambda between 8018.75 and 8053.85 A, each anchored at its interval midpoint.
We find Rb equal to 0.02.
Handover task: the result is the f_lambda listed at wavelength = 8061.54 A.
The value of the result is 1.364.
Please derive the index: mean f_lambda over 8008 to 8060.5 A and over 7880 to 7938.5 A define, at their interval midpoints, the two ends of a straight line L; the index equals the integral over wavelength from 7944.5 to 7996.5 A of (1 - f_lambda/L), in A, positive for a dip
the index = 1.3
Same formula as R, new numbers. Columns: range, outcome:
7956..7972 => 1.31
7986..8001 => 1.27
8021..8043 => 1.31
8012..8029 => 1.28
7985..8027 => 1.28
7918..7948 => 1.32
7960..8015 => 1.29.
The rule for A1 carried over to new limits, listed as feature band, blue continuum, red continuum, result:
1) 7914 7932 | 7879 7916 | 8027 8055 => -0.10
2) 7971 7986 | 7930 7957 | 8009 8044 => 0.61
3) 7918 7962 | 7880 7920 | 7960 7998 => -1.05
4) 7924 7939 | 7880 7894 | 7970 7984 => -1.15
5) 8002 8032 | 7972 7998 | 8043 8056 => -0.44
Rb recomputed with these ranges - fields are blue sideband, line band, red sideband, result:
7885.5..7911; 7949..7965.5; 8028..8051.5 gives -0.01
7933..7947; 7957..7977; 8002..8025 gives 0.01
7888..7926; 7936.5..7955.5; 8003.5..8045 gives 0.01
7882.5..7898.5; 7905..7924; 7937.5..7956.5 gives 0.00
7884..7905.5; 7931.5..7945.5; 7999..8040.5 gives -0.04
